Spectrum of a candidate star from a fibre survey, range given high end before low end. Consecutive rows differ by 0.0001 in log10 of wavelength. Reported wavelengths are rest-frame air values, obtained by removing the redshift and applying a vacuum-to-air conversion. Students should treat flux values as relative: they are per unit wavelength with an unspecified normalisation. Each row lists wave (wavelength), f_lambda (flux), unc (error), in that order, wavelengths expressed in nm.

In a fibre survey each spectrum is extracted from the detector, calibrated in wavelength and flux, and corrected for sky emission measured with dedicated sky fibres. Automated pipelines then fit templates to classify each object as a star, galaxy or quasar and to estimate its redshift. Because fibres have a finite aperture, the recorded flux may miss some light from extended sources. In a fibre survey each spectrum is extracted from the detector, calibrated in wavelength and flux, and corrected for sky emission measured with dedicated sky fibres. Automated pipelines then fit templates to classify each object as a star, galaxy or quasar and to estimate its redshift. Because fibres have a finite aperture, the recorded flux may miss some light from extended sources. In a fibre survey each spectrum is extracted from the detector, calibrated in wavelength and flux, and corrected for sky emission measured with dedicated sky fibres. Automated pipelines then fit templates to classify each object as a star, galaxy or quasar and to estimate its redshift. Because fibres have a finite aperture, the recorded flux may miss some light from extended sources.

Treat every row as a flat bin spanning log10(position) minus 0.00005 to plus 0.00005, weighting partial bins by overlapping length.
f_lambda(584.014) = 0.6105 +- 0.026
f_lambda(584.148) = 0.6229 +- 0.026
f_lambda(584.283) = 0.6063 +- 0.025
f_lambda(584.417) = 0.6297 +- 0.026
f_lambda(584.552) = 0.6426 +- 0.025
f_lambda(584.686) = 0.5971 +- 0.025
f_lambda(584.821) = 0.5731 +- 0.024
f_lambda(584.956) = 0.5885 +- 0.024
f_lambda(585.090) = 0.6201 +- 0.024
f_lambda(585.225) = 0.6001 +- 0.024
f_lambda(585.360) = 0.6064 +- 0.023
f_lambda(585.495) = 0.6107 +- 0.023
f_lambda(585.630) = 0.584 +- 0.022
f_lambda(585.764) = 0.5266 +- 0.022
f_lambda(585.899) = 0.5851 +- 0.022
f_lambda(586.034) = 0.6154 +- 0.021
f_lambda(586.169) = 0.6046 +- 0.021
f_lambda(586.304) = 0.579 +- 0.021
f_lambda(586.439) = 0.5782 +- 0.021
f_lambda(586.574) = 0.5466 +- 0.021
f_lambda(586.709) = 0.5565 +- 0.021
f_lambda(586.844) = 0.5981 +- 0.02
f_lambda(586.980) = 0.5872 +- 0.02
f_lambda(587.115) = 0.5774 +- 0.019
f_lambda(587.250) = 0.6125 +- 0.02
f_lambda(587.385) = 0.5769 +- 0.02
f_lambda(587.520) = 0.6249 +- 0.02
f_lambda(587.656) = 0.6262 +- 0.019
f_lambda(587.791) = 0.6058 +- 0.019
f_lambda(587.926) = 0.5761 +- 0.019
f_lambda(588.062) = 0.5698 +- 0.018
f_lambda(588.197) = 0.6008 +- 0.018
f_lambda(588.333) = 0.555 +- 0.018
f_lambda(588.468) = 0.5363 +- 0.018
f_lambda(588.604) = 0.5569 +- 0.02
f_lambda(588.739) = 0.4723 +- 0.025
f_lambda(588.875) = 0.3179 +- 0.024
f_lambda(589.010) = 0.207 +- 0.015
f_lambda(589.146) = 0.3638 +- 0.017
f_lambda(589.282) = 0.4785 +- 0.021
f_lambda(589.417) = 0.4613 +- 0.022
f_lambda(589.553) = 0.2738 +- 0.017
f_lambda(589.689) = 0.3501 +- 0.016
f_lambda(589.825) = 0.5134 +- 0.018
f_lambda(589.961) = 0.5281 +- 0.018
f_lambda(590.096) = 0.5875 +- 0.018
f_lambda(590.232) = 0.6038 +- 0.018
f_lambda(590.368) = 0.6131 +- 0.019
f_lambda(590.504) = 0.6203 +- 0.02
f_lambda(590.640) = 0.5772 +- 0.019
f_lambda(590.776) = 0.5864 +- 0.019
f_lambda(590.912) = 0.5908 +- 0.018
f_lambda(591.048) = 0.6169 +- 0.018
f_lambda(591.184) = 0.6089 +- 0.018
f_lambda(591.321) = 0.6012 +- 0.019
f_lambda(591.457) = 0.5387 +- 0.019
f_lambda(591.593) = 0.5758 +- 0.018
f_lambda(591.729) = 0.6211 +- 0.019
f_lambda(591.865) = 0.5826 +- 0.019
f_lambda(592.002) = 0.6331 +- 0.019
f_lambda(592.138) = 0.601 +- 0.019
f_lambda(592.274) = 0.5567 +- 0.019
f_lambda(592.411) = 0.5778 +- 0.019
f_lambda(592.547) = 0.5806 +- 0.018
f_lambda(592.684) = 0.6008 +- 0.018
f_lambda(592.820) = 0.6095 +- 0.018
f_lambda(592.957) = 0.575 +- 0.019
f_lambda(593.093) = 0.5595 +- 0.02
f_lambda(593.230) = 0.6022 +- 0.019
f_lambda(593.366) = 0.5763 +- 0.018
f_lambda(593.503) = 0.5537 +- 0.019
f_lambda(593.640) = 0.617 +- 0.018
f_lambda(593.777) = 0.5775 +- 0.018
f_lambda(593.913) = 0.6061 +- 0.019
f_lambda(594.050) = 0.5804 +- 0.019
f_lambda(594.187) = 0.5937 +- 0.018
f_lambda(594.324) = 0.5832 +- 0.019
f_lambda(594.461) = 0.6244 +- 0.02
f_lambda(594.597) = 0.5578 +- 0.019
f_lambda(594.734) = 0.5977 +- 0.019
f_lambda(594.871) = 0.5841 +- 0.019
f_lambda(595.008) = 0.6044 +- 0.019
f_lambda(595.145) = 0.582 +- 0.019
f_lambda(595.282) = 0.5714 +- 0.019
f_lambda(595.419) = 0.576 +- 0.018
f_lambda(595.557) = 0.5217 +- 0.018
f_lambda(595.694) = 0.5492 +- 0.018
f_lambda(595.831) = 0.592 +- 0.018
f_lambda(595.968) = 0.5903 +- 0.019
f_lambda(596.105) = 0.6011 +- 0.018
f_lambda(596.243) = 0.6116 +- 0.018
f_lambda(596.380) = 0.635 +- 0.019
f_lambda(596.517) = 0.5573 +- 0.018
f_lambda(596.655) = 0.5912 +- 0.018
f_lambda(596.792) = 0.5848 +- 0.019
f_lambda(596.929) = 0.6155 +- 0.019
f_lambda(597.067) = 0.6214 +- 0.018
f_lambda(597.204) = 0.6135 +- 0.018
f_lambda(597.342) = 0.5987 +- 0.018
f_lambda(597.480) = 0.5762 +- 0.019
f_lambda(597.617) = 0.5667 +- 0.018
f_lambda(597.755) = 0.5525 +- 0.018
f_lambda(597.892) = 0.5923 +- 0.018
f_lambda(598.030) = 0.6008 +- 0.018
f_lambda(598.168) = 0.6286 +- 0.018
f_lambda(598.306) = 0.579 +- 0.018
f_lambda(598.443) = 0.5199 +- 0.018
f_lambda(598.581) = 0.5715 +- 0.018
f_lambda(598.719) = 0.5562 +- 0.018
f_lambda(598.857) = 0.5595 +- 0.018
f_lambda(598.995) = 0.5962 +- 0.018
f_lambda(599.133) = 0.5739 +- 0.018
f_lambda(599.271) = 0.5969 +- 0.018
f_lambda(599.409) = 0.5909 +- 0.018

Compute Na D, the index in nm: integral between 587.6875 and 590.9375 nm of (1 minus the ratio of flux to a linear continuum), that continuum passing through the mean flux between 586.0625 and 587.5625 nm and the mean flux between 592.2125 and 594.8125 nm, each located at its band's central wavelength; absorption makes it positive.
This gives 0.44 nm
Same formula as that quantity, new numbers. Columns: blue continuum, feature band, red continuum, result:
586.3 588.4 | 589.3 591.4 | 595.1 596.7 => 0.16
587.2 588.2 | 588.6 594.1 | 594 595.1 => 0.48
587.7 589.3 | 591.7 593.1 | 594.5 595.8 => -0.14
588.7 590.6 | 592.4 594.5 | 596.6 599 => -0.29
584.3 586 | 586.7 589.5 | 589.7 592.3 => 0.31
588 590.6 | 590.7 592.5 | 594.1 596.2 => -0.23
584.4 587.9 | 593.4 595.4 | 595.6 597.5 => 0.02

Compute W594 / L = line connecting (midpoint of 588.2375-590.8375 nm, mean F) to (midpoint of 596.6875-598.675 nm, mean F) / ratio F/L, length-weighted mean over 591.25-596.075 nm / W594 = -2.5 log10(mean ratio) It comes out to -0.094 mag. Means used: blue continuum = 0.485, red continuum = 0.587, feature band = 0.585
